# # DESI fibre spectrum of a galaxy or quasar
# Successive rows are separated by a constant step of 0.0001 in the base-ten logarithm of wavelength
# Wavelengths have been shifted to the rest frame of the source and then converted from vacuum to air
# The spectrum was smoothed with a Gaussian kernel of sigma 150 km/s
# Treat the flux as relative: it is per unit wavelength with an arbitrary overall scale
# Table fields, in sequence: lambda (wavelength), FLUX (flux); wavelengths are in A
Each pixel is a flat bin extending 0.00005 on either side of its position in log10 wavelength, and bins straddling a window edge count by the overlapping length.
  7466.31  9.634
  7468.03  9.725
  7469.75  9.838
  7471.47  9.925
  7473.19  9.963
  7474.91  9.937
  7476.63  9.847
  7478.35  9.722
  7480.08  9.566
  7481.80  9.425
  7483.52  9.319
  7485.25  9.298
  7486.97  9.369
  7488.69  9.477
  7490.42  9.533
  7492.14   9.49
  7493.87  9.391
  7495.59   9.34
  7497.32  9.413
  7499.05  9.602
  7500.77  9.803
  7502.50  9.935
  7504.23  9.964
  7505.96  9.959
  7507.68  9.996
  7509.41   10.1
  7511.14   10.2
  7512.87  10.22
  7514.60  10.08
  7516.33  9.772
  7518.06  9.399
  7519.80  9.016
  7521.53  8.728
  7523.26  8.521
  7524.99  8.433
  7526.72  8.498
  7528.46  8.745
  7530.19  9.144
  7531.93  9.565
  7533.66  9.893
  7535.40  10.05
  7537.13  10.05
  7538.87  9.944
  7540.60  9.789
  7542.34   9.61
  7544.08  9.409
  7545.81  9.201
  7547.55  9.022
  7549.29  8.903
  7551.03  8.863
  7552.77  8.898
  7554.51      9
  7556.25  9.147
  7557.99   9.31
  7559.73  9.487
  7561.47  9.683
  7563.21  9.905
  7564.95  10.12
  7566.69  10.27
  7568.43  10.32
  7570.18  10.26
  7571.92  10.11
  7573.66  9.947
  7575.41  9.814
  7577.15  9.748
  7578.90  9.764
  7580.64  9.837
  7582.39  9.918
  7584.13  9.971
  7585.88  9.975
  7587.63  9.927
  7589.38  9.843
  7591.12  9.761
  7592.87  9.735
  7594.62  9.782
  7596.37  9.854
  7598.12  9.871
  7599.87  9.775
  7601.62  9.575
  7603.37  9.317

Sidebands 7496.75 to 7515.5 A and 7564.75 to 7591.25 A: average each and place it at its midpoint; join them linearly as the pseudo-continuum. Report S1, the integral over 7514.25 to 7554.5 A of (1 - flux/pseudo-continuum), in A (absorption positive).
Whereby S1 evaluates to 2.8 A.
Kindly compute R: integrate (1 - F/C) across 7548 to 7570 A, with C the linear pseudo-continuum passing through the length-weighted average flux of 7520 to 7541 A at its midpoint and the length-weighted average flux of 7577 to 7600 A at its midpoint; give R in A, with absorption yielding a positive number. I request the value 0.1 A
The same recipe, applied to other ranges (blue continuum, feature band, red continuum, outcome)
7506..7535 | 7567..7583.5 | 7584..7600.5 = -0.40 A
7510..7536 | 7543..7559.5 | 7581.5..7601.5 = 0.77 A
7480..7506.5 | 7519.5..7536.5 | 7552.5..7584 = 1.02 A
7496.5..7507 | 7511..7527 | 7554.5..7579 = 0.86 A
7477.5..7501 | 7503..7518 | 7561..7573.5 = -0.55 A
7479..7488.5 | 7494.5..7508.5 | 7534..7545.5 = -0.32 A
